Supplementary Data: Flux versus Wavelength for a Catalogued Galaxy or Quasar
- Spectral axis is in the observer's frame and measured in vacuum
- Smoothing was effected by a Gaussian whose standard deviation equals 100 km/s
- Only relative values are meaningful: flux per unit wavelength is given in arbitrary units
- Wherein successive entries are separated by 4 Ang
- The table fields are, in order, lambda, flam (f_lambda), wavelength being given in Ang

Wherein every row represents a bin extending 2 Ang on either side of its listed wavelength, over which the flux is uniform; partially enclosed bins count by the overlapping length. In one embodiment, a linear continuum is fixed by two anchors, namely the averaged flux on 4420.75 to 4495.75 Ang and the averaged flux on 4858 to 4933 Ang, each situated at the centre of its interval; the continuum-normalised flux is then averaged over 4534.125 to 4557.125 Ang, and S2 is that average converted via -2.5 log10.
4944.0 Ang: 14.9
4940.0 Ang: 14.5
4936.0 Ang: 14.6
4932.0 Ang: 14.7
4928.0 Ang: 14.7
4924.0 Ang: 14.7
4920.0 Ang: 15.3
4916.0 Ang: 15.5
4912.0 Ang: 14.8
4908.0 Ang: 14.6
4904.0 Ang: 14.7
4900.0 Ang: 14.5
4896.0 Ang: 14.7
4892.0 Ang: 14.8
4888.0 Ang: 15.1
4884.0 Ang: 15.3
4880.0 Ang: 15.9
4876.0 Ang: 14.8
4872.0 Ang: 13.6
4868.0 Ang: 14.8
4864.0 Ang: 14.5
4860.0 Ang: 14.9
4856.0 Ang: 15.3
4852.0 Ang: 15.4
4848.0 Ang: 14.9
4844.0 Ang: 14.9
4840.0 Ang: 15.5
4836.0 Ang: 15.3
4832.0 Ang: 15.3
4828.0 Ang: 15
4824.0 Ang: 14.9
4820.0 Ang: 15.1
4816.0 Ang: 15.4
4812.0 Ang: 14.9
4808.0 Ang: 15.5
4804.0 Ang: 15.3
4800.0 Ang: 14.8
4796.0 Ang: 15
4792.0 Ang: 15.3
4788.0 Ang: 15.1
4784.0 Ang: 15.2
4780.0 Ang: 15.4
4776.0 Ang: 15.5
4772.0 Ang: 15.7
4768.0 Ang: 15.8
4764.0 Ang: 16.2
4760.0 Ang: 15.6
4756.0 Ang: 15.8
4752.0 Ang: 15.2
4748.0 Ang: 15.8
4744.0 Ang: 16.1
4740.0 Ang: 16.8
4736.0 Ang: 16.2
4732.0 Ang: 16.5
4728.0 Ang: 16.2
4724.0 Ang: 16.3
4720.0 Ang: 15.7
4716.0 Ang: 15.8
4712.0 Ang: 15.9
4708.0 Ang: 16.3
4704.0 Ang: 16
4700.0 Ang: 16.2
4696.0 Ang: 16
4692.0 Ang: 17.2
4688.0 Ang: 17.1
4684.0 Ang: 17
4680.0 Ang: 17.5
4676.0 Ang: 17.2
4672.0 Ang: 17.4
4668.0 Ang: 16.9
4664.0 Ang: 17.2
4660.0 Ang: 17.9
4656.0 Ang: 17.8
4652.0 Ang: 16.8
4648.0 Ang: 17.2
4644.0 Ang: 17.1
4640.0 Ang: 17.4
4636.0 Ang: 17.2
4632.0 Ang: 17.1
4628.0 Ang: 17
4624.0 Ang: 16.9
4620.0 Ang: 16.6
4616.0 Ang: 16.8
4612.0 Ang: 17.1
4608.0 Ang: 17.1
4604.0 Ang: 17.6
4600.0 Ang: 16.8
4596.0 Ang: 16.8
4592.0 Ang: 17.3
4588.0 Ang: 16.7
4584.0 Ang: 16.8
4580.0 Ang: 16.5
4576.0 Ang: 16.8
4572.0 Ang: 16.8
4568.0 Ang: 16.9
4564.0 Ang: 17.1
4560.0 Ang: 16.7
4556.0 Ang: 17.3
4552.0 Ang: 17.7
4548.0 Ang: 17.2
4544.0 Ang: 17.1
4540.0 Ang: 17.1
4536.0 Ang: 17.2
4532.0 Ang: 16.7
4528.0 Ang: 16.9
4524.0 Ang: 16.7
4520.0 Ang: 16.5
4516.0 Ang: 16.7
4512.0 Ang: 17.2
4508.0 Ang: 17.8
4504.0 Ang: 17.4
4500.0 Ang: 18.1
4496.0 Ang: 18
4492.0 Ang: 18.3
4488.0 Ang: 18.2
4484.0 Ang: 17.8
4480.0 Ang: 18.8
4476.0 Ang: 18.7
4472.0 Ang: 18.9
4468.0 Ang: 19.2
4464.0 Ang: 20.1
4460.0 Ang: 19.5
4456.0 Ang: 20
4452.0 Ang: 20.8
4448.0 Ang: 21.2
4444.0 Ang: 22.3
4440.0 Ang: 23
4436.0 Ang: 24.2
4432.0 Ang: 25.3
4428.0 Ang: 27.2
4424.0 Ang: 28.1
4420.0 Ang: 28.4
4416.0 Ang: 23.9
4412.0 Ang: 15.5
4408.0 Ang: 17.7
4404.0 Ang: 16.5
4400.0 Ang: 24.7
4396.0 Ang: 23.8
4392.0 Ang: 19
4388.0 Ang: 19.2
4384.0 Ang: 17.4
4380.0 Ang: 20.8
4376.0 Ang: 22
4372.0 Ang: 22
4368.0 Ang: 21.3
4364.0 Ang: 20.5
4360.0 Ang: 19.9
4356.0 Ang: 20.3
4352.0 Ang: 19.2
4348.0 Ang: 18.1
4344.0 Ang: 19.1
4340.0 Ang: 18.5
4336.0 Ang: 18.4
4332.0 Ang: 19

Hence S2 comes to 0.158 mag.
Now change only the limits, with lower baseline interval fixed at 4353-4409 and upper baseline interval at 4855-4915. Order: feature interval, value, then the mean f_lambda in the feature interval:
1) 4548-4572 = 0.079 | 17.1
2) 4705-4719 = 0.050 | 16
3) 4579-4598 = 0.078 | 16.8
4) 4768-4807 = 0.043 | 15.3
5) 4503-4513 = 0.089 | 17.5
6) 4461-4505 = 0.041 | 18.5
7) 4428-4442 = -0.236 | 24.6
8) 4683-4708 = 0.024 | 16.5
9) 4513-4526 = 0.134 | 16.7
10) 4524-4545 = 0.105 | 17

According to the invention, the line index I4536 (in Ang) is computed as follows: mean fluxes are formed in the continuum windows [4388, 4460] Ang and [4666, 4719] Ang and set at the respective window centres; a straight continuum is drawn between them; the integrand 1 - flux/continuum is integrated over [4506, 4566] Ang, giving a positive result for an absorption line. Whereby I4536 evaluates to 8.6 Ang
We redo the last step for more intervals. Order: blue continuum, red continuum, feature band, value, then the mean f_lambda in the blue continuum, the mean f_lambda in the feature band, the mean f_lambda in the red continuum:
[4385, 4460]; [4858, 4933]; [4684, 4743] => 4.42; 22.1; 16.3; 14.8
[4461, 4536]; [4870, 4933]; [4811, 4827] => 0.41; 17.9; 15.1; 14.9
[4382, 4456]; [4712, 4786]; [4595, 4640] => 3.23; 22.1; 17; 15.9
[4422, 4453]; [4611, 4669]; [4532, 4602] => 9.47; 24.1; 17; 17.1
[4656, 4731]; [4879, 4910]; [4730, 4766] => 0.41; 16.7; 16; 14.9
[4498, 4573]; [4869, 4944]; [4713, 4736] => -0.22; 17.1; 16.1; 14.8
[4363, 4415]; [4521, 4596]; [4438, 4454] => -2.34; 20.1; 21.8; 17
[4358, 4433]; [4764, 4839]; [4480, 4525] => 5.44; 21.7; 17.6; 15.3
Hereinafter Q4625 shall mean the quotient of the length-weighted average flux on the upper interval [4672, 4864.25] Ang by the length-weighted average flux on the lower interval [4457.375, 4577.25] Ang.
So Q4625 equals 0.89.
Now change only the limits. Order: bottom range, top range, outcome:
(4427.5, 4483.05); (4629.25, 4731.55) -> 0.80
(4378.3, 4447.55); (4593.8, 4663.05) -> 0.77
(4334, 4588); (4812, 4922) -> 0.77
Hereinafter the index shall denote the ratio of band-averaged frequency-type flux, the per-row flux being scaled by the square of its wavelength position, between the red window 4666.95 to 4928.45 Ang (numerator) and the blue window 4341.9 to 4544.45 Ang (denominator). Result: 0.9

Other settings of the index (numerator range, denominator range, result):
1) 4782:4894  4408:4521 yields 0.87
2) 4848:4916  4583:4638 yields 0.98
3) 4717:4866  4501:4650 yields 1.00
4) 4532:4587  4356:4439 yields 0.84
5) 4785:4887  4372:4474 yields 0.84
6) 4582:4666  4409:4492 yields 0.86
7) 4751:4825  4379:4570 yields 0.91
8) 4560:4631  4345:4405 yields 0.92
